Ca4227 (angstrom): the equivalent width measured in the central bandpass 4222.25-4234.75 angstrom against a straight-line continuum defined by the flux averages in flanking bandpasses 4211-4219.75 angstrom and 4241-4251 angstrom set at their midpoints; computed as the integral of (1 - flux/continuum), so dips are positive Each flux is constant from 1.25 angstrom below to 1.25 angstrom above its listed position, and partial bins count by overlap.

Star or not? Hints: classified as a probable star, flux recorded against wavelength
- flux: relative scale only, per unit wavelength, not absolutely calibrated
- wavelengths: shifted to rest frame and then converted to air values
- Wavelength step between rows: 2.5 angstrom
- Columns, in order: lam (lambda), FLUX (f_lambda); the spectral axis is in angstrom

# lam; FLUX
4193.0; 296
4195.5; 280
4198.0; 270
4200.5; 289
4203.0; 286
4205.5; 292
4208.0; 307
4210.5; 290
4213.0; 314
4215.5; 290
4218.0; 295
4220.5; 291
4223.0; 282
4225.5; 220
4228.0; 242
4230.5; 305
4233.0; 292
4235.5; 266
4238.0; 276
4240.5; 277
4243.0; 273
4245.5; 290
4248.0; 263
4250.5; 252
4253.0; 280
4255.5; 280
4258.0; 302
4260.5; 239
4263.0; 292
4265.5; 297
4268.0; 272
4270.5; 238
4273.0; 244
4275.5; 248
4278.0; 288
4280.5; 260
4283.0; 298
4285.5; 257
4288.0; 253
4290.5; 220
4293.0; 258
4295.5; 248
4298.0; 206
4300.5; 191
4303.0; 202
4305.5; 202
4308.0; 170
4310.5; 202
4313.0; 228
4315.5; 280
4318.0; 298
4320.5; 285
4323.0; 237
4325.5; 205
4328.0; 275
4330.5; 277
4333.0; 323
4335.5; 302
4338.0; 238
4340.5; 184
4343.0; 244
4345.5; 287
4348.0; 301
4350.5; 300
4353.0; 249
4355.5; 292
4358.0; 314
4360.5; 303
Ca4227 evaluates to 0.8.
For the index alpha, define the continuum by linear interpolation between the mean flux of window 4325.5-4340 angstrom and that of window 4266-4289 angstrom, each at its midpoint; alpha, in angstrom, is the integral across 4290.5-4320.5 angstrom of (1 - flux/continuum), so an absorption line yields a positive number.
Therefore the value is 4.4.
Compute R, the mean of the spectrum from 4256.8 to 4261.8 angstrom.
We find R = 270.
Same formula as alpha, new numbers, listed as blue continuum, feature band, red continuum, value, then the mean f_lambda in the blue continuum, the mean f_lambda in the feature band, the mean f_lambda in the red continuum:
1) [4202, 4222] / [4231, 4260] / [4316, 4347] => 0.96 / 296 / 277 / 264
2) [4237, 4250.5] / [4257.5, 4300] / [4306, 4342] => 0.82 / 274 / 258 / 249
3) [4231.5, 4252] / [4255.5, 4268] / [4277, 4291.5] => -0.57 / 274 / 281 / 263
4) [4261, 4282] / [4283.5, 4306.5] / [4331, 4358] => 3.43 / 267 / 229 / 274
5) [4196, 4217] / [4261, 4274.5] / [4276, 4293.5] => 0.08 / 292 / 267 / 262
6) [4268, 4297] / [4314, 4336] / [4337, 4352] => -1.38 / 256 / 274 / 259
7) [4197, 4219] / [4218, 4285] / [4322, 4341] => 2.02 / 293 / 272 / 258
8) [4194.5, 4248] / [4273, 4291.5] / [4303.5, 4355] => 0.43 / 282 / 260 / 254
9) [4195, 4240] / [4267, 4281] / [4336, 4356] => 0.80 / 283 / 258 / 262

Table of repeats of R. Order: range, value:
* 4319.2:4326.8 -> 243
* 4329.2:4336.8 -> 300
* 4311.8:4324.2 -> 266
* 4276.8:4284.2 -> 282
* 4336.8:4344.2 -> 222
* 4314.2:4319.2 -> 288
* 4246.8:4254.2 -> 265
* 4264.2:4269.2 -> 285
